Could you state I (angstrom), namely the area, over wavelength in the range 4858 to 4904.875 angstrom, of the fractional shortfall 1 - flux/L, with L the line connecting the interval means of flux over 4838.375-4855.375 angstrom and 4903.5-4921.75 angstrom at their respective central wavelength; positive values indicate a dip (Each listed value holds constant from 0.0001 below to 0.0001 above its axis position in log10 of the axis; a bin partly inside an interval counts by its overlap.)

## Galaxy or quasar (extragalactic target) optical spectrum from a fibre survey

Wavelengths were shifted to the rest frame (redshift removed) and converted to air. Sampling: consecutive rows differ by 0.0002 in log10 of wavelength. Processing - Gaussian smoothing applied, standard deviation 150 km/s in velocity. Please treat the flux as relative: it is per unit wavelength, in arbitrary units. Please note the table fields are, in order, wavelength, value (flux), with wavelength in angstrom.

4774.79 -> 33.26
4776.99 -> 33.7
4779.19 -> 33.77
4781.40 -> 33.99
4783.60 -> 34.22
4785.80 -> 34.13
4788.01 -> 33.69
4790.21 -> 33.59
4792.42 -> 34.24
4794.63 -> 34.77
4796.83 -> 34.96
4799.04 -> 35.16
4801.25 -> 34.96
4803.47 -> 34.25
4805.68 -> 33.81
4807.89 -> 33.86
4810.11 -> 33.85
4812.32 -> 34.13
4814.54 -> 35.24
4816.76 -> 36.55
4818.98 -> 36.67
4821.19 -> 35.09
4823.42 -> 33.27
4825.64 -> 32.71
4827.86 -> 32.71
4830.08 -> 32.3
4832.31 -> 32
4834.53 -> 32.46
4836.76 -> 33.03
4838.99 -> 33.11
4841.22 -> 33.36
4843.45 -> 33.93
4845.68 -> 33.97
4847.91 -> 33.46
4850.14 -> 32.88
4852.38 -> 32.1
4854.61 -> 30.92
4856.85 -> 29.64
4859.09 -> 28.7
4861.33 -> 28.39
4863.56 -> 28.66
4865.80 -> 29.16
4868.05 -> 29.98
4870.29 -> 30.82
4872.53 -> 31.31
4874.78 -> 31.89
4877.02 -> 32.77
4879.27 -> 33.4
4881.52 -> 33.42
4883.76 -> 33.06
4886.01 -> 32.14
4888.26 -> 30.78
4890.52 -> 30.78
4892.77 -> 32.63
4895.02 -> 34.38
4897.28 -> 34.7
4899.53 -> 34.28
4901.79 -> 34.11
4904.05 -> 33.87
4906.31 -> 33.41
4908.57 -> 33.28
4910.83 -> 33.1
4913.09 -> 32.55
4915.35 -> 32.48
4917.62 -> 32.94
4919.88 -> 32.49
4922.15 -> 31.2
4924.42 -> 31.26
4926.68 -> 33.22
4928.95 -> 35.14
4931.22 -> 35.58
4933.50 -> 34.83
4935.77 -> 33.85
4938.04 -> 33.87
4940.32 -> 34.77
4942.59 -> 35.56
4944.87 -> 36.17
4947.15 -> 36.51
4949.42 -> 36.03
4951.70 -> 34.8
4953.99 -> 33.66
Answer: 1.6 angstrom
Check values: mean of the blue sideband 33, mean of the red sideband 32.9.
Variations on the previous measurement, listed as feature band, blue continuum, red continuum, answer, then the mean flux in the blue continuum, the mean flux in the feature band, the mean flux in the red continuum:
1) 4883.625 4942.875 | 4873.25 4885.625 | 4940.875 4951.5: 1.8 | 32.8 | 33.3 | 35.9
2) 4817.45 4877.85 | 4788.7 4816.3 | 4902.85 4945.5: 3.7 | 34.4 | 32.1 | 33.6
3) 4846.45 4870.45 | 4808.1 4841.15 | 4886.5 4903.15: 2.1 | 33.8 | 30.5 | 33.1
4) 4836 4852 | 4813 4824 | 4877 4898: 0.5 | 35.4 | 33.3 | 32.8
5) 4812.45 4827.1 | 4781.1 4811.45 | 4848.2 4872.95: -0.9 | 34.3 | 34.8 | 30.3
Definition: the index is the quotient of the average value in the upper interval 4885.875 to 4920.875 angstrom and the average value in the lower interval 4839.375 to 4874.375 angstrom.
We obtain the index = 1.06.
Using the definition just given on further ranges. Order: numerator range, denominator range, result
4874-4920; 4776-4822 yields 0.96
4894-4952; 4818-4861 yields 1.04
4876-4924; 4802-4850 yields 0.97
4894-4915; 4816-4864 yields 1.03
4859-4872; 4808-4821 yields 0.84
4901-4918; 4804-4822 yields 0.95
